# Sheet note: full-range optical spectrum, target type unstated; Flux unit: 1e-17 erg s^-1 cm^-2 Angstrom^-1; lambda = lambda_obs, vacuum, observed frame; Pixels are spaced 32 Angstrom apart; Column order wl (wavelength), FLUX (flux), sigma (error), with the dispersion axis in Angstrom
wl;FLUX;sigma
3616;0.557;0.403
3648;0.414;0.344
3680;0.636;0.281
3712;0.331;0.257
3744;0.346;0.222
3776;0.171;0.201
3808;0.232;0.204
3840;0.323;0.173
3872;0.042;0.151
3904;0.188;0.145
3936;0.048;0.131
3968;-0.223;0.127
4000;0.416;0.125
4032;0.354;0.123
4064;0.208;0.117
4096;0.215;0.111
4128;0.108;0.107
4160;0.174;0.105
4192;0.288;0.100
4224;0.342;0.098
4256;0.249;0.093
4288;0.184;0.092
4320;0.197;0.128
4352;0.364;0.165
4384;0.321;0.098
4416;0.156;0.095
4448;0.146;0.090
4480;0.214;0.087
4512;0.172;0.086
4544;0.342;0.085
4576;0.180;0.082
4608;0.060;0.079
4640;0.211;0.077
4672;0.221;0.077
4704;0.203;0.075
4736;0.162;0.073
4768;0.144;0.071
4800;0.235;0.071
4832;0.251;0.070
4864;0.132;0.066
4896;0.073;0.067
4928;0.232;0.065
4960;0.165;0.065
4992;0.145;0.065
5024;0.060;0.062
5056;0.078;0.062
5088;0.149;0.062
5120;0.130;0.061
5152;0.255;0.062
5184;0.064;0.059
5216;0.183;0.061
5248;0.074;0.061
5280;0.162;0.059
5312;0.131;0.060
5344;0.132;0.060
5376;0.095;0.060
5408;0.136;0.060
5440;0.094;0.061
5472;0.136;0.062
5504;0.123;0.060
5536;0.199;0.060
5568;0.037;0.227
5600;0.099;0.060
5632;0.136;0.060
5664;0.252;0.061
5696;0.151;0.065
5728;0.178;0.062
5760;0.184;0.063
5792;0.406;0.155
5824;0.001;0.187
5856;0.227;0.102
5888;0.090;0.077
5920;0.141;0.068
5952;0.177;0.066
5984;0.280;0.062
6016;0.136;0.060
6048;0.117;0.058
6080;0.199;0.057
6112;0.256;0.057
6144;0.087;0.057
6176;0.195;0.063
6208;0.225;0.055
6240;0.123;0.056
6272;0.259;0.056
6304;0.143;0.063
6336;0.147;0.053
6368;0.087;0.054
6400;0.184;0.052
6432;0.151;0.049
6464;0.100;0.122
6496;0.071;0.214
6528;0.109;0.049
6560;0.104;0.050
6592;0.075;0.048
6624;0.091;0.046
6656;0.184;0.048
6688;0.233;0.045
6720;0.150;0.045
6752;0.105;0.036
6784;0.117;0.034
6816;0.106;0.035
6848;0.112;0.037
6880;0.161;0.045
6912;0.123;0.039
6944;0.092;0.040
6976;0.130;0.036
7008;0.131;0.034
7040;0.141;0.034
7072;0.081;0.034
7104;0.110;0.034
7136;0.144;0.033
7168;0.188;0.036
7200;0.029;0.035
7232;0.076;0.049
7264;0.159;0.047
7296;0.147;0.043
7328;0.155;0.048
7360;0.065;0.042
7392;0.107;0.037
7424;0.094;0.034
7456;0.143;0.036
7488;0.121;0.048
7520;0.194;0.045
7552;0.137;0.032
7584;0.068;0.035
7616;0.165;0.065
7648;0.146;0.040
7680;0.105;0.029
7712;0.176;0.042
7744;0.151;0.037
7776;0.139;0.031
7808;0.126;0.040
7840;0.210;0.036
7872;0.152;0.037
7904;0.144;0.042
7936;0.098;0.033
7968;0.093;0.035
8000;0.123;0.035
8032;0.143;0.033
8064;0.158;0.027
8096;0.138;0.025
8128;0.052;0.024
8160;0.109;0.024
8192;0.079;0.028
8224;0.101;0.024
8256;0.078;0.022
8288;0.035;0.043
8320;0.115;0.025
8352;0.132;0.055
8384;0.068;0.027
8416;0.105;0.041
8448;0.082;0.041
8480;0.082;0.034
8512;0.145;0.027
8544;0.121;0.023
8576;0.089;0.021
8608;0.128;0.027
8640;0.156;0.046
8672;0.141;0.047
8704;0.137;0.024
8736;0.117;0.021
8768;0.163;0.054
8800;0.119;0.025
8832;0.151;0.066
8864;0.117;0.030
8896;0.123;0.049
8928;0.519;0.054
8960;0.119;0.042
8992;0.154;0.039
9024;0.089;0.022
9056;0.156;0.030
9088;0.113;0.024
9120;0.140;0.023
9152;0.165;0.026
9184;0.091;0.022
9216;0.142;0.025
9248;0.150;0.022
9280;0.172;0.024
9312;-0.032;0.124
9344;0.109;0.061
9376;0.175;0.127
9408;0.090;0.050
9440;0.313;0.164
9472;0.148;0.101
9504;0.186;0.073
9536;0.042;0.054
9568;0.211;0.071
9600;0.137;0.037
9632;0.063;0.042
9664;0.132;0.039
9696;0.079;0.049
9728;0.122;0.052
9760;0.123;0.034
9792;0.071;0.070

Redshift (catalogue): 1.393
